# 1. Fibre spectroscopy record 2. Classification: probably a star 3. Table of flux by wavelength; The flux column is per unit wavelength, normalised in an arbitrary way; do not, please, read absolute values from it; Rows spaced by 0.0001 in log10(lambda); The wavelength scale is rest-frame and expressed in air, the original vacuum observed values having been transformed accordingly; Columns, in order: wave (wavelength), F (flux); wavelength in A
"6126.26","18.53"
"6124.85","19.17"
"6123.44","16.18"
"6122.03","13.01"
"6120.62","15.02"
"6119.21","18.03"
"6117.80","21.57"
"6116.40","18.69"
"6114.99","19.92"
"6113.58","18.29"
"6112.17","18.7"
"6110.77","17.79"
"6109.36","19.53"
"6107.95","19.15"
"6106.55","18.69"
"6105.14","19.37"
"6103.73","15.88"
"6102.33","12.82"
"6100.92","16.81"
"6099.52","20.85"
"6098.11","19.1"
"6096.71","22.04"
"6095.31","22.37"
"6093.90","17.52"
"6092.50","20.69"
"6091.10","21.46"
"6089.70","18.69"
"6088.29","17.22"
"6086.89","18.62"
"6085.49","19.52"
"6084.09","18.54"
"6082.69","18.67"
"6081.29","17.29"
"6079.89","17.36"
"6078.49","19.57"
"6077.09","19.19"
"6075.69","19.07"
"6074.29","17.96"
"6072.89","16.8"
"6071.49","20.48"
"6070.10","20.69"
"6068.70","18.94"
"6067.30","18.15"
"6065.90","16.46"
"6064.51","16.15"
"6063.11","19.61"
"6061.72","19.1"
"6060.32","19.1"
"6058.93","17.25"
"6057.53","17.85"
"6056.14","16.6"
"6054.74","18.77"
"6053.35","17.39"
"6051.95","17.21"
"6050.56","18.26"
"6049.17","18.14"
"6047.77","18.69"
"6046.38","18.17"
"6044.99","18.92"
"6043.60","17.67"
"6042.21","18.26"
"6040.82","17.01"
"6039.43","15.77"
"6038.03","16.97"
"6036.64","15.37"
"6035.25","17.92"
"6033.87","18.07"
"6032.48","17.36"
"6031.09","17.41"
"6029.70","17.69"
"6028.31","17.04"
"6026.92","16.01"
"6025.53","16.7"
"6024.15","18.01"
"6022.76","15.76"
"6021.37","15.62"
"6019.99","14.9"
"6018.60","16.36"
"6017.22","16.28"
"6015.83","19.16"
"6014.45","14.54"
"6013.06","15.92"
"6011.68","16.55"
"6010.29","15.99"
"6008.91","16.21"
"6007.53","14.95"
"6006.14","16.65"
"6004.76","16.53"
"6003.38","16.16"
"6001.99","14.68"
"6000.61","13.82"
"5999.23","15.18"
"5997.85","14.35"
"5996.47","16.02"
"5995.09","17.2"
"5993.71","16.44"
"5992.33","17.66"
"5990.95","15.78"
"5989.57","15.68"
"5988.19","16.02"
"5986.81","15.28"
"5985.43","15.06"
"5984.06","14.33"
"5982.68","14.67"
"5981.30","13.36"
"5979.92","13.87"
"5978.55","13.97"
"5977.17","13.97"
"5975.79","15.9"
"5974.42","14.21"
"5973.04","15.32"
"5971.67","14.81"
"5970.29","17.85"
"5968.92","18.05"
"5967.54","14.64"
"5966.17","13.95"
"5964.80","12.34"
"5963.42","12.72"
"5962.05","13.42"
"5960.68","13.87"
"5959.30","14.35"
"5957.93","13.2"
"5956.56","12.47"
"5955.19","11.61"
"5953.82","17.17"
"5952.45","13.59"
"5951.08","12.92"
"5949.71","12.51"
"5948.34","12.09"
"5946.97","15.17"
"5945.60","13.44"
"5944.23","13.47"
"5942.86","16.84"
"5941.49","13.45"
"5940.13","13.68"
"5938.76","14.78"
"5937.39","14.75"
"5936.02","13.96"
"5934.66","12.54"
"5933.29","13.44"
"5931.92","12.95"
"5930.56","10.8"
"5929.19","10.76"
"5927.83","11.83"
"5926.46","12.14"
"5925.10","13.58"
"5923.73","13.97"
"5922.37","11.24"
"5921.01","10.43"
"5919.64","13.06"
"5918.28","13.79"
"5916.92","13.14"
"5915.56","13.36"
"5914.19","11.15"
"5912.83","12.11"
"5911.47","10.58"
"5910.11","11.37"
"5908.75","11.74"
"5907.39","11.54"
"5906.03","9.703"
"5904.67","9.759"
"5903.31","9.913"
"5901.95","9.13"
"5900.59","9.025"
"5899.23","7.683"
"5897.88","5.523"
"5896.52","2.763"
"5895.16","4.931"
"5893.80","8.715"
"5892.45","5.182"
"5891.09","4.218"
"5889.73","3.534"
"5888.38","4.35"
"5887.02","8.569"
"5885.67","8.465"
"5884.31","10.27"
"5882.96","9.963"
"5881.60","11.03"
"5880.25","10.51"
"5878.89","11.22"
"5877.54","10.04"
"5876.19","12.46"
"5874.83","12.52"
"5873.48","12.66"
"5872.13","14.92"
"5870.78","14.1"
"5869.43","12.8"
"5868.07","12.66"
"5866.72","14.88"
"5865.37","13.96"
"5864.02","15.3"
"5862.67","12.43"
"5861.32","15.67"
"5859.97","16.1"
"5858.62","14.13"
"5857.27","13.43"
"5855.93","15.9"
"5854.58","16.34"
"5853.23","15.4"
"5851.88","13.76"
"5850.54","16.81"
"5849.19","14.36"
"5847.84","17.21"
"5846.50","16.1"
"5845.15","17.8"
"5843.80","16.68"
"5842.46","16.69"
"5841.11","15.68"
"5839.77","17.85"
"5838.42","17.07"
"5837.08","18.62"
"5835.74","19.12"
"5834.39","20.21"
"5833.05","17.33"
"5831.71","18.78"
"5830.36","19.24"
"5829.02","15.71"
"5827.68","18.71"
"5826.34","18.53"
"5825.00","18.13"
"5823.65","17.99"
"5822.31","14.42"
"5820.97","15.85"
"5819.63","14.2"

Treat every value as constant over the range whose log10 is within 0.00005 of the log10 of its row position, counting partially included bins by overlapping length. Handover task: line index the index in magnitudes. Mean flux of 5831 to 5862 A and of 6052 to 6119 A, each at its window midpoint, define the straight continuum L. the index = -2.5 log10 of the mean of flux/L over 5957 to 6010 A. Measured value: 0.178 mag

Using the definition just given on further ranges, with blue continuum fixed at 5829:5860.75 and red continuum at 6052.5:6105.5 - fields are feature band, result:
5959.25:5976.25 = 0.20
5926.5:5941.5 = 0.32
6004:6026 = 0.11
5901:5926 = 0.43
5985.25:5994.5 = 0.11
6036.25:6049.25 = 0.04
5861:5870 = 0.21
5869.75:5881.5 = 0.35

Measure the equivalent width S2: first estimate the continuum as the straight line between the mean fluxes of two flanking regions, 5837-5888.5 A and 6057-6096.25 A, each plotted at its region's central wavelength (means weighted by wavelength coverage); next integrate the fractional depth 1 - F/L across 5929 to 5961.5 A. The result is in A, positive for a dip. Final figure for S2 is 4.6 A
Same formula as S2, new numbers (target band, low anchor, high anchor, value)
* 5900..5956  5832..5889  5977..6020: 9.0 A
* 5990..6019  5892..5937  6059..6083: -1.6 A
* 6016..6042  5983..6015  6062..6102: 0.1 A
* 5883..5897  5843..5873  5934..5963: 7.9 A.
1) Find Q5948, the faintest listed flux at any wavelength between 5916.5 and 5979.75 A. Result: 10.43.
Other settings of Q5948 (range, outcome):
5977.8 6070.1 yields 13.36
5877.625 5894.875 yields 3.534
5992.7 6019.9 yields 13.82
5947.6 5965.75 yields 11.61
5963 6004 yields 12.34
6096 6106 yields 12.82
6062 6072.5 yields 16.15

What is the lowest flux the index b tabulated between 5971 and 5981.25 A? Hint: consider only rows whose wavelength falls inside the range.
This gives 13.87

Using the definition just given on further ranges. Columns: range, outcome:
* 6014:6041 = 14.54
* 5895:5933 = 2.763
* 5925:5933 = 10.76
